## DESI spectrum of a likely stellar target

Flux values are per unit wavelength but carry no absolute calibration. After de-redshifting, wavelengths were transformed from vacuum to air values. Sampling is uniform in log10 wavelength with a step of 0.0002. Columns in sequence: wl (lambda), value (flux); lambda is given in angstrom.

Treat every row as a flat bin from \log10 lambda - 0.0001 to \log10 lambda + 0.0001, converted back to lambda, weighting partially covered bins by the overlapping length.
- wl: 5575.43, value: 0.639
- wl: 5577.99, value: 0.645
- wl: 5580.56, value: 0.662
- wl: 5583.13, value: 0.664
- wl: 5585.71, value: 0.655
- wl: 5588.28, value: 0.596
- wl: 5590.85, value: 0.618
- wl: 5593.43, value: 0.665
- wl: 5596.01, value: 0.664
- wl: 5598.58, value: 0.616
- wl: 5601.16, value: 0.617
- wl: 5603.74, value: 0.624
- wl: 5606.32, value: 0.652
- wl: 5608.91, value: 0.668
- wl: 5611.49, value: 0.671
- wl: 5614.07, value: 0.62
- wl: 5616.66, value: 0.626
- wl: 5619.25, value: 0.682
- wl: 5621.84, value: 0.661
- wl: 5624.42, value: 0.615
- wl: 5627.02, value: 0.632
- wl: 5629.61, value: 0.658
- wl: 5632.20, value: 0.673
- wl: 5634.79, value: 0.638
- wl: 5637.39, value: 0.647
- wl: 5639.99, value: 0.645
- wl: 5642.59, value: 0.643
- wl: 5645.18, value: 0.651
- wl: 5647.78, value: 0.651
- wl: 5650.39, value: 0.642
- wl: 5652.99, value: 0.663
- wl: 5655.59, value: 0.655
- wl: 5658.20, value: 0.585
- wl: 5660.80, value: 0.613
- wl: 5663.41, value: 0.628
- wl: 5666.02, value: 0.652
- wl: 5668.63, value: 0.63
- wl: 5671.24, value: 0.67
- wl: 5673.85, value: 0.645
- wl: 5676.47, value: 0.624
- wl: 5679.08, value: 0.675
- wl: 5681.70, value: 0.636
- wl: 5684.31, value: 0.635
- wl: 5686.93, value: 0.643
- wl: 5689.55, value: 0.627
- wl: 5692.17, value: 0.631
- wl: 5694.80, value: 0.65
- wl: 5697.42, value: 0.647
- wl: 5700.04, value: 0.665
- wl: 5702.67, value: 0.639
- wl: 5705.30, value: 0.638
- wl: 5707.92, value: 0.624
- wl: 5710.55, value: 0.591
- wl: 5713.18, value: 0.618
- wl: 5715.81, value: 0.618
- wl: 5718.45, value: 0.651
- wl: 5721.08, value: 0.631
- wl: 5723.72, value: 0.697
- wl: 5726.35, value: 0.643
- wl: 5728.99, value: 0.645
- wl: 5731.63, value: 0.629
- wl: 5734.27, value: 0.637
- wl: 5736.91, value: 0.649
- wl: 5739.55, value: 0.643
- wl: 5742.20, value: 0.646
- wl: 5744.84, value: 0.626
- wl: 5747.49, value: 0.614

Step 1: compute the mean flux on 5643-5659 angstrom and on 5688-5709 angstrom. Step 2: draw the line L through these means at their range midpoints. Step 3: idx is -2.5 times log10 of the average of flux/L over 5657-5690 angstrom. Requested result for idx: 0.01 mag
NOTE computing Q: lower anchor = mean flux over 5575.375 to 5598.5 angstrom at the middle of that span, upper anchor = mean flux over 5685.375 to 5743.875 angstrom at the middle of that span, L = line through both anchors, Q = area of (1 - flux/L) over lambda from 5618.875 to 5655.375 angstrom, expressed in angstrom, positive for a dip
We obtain -0.4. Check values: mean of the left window 0.644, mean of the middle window 0.65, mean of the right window 0.639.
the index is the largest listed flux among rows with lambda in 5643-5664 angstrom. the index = 0.663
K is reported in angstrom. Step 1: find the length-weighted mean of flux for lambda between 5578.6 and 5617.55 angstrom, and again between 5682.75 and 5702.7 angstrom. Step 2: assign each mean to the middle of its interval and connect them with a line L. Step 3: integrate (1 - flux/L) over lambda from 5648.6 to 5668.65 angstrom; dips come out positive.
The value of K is 0.2 angstrom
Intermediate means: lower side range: 0.641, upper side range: 0.642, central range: 0.634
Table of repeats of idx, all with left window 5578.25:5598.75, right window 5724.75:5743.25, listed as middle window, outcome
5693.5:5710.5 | 0.005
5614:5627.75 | 0.005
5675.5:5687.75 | -0.001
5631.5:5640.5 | -0.010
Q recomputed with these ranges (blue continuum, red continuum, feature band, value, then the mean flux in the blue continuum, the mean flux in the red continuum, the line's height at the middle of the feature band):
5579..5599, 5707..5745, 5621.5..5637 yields -0.1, 0.644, 0.637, 0.642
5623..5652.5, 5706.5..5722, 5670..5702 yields -0.7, 0.646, 0.622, 0.631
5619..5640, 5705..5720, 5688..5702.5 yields -0.4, 0.649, 0.623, 0.628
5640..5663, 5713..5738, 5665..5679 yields -0.2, 0.638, 0.643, 0.639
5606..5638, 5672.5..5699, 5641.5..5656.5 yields -0.1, 0.649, 0.642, 0.646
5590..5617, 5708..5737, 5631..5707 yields -0.5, 0.641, 0.636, 0.638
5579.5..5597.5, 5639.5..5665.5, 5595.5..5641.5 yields -0.2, 0.646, 0.638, 0.642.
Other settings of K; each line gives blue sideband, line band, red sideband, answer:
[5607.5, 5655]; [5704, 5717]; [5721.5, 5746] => 0.6 angstrom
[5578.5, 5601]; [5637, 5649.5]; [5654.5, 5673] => -0.2 angstrom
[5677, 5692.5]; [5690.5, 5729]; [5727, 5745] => 0.1 angstrom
